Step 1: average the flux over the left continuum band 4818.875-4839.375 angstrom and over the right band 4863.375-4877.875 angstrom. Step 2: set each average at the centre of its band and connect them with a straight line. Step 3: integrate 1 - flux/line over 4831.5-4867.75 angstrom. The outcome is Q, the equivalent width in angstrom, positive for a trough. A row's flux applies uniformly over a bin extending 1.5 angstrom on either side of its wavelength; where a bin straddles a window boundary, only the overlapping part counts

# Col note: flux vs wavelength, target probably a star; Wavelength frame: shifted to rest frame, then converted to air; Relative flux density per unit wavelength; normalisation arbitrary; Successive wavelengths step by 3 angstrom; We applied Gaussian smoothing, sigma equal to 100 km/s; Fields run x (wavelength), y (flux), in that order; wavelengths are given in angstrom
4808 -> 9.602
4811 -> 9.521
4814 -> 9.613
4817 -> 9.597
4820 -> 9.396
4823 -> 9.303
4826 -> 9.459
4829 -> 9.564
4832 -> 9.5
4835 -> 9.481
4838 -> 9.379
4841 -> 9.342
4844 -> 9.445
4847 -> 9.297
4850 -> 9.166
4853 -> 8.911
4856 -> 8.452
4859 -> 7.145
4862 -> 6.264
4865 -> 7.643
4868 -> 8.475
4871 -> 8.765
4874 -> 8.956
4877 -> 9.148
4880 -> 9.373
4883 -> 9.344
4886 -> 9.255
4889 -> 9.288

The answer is 1.5 angstrom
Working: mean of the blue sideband 9.44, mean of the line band 8.64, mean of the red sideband 8.55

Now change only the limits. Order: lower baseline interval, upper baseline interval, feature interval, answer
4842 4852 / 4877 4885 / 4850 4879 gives 3.22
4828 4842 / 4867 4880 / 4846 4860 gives 0.89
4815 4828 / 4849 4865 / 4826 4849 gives -1.77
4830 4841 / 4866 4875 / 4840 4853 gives -0.10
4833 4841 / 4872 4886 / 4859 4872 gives 2.23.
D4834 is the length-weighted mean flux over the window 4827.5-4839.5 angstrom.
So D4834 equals 9.48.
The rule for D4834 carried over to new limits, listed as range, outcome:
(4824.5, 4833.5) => 9.51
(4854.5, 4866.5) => 7.38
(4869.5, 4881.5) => 9.06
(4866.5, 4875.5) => 8.73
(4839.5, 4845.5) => 9.39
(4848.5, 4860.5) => 8.42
